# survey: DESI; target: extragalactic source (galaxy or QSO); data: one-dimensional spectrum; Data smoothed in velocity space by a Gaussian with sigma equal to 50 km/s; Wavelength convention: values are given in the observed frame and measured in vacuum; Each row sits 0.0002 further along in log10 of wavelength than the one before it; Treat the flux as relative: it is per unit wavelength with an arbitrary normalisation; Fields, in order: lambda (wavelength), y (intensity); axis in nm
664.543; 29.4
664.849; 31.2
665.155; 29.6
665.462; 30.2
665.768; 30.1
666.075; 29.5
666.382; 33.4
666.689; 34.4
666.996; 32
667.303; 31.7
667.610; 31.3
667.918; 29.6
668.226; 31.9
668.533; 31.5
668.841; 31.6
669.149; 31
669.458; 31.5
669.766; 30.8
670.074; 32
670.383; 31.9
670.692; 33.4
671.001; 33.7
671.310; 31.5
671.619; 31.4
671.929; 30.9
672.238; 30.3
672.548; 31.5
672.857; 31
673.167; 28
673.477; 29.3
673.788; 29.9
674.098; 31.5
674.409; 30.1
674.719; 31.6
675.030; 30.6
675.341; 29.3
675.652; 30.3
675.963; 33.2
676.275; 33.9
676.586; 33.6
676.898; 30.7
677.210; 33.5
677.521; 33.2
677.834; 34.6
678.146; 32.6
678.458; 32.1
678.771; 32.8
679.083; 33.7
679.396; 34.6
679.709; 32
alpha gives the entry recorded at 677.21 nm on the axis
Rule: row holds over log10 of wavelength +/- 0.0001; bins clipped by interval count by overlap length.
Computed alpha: 33.5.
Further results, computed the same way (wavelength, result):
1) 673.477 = 29.3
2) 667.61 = 31.3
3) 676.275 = 33.9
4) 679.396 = 34.6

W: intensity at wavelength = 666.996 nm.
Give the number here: 32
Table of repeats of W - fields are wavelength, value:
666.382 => 33.4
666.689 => 34.4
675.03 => 30.6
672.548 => 31.5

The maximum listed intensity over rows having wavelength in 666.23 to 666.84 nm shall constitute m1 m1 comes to 34.4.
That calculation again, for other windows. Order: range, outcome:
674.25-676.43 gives 33.9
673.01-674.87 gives 31.6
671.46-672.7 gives 31.5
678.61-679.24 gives 33.7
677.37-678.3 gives 34.6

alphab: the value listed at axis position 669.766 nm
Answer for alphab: 30.8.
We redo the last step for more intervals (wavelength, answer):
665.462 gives 30.2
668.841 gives 31.6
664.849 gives 31.2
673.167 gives 28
